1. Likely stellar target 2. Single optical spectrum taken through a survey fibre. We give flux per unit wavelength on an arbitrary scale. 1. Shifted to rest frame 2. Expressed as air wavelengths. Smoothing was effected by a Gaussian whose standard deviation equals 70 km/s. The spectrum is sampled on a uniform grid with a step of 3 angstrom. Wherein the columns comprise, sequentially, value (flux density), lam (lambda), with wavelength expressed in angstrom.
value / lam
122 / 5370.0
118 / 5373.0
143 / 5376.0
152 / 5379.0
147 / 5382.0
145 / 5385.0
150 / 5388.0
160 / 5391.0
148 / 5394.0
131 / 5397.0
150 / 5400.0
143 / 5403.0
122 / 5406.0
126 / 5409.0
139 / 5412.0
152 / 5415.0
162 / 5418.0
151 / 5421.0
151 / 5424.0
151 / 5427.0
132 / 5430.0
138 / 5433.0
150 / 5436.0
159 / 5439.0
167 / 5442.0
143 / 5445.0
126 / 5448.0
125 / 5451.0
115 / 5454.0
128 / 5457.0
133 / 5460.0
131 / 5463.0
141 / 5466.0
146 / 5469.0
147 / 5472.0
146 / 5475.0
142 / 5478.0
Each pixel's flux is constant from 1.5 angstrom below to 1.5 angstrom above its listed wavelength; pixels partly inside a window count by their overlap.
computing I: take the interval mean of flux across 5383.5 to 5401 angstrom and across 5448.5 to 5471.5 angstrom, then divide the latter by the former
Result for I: 0.89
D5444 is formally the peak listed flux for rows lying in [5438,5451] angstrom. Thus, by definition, 167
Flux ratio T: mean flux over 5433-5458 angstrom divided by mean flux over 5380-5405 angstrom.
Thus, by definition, 1.0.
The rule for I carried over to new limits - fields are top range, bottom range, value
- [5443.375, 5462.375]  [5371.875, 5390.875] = 0.89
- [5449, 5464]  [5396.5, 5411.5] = 0.94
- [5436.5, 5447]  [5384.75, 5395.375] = 1.02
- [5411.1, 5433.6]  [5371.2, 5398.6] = 1.03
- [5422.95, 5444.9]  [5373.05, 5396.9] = 1.02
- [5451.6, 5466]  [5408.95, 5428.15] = 0.86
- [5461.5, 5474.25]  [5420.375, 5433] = 0.98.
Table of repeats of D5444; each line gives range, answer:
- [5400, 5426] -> 162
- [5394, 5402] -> 150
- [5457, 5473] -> 147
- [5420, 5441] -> 159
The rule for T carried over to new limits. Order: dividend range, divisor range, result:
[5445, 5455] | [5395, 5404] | 0.89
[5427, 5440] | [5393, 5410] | 1.06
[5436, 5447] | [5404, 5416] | 1.15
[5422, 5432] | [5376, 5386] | 0.98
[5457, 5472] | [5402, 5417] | 1.00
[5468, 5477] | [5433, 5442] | 0.95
